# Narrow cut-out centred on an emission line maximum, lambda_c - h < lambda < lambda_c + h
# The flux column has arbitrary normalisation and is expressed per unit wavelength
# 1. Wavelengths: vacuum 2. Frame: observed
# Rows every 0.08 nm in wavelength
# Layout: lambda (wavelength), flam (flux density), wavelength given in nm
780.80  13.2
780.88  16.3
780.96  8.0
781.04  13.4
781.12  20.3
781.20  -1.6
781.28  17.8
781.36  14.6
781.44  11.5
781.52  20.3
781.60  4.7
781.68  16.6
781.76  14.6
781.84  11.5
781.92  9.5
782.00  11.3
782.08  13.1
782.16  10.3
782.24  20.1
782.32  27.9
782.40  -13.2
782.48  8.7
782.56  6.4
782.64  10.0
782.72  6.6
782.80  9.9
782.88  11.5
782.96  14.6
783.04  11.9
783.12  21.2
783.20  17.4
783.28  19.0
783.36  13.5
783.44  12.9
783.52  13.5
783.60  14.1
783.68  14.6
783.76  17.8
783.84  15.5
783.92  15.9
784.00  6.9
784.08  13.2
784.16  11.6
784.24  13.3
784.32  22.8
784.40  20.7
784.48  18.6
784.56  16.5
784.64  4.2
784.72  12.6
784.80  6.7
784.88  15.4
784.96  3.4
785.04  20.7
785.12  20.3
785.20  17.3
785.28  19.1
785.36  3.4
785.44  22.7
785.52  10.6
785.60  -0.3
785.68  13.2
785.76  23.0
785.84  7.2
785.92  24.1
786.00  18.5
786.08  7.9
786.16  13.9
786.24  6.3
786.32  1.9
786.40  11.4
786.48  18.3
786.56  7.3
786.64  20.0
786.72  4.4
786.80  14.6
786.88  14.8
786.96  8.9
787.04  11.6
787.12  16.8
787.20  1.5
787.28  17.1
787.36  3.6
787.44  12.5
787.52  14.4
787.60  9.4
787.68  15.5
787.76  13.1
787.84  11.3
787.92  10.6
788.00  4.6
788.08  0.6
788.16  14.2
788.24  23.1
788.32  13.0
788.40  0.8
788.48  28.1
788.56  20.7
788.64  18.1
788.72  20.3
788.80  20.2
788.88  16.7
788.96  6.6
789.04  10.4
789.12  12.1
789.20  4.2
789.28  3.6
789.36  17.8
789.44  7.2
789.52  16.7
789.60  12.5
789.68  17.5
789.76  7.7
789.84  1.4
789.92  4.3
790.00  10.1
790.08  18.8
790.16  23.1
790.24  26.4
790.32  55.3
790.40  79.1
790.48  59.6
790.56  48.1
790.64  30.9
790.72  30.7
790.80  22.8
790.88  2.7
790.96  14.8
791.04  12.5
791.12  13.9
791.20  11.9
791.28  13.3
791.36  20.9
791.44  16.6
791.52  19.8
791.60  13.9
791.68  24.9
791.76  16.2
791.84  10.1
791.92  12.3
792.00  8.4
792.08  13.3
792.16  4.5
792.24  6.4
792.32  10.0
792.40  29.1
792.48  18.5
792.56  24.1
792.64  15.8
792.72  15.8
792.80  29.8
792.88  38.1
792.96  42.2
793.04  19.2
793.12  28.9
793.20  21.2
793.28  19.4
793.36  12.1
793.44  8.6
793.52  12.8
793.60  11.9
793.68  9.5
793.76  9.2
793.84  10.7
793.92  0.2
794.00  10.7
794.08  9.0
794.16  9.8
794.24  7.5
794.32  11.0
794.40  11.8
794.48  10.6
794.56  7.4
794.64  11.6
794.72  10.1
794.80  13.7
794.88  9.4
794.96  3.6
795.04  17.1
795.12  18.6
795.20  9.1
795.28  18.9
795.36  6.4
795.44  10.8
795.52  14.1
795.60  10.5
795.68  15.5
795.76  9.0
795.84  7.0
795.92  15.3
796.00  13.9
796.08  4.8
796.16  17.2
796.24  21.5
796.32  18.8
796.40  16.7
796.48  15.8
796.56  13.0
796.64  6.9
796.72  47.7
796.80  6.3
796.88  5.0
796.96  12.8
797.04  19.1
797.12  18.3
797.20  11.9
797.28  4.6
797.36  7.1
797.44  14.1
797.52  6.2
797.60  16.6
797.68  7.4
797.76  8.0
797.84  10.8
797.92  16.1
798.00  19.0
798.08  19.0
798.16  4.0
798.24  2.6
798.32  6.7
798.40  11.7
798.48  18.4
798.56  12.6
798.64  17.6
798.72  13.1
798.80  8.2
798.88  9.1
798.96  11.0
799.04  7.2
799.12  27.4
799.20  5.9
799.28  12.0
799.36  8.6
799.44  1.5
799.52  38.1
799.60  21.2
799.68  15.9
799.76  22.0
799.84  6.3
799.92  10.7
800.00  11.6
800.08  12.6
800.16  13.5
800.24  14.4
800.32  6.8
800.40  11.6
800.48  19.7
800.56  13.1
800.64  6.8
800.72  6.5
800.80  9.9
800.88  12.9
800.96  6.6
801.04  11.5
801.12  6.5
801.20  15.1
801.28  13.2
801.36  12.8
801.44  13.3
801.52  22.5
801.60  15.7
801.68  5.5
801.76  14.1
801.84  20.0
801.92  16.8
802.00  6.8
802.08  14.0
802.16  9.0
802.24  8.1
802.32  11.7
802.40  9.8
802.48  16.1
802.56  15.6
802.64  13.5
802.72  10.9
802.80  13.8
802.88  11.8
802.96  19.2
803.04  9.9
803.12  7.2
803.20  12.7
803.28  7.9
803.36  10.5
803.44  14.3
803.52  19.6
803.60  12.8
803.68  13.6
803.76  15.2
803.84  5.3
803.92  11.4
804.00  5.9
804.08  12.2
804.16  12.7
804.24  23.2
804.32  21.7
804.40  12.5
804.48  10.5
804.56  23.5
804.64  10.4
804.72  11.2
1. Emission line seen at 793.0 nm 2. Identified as [N II] 6583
